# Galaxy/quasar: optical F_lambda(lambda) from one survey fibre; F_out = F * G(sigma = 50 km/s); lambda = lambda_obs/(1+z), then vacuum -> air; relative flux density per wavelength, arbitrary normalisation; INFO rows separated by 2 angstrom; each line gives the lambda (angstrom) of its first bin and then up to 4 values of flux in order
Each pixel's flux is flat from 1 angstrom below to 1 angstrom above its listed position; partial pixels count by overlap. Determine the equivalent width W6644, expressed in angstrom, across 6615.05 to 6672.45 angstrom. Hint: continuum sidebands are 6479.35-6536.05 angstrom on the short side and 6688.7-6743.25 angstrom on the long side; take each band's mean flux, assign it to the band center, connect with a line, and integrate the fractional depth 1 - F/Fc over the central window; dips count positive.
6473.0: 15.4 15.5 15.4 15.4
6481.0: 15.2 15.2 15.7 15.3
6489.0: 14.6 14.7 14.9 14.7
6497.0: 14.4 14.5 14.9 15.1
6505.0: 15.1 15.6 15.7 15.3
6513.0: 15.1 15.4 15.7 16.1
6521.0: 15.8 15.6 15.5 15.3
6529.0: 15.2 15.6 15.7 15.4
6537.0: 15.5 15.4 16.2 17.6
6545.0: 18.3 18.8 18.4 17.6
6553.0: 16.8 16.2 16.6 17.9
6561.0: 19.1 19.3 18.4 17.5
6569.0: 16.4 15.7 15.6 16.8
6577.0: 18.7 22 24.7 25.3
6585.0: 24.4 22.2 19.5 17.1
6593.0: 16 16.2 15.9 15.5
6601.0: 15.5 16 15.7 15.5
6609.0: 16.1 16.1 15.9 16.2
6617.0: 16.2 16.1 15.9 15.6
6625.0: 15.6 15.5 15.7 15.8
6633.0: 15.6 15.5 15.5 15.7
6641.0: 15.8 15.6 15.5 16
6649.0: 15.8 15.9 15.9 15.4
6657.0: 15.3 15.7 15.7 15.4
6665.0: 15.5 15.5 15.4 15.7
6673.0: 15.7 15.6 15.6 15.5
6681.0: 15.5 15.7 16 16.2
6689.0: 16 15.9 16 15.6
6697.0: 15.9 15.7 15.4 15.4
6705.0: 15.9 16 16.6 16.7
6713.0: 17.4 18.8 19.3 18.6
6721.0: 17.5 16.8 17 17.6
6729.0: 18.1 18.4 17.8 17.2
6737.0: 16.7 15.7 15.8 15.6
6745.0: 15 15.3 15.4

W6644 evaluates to 2.04 angstrom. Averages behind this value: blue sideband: 15.3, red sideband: 16.8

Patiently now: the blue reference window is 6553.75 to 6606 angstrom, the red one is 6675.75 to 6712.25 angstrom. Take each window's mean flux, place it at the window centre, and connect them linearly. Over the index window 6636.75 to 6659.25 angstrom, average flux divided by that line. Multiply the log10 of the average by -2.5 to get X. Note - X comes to 0.08 mag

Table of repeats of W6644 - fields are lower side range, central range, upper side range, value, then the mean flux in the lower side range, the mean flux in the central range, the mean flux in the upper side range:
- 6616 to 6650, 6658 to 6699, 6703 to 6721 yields 2.3 angstrom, 15.7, 15.7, 17.3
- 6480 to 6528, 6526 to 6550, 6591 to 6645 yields -1.6 angstrom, 15.2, 16.4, 15.8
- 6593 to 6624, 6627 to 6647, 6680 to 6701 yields 0.3 angstrom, 15.9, 15.6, 15.8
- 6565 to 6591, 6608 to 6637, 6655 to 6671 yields 2.8 angstrom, 19.7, 15.8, 15.5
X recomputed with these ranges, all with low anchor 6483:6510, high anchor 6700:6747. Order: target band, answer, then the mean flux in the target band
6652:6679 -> 0.06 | 15.6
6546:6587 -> -0.21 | 18.9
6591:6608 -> 0.00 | 15.9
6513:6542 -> -0.02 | 15.6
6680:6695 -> 0.05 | 15.9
